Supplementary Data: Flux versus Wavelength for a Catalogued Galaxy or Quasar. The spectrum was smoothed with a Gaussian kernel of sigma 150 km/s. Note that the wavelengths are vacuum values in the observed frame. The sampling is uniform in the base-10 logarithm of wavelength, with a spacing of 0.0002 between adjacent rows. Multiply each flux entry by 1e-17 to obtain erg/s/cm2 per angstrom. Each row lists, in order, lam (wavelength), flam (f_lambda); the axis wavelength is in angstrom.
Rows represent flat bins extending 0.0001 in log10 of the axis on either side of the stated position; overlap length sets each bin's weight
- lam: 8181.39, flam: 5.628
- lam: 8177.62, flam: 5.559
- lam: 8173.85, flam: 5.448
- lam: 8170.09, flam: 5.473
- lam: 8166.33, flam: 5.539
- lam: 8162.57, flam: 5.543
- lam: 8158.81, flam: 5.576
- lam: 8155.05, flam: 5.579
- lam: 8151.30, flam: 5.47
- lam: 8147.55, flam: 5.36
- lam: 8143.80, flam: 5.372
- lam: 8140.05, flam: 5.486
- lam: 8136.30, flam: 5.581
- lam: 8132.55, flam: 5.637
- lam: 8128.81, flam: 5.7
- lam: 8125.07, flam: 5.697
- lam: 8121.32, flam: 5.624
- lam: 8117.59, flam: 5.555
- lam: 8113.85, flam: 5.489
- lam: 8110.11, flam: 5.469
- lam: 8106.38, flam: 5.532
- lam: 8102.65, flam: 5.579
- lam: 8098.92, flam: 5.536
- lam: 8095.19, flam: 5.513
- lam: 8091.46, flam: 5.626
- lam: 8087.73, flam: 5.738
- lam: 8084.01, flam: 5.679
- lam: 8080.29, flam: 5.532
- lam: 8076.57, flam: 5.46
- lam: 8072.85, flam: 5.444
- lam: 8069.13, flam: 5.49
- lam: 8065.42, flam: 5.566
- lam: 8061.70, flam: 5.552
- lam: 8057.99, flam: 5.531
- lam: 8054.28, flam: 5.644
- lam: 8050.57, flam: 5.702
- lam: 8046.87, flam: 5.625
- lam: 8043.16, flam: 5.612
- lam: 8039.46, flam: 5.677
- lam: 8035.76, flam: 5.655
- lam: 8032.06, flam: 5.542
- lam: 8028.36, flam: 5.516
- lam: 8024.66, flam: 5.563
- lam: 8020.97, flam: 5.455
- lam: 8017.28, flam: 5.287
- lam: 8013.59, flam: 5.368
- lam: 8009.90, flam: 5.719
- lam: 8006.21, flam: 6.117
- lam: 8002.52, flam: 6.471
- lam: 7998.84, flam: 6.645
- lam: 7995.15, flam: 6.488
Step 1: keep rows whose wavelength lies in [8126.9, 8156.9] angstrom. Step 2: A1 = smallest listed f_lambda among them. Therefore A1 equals 5.36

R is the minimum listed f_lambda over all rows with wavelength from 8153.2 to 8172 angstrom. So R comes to 5.473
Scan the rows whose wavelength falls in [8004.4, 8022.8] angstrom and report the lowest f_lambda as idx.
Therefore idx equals 5.287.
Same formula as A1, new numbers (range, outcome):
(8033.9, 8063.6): 5.531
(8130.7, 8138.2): 5.581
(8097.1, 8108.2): 5.532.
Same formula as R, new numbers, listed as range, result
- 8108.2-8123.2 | 5.469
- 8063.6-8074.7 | 5.444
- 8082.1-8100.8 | 5.513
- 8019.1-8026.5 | 5.455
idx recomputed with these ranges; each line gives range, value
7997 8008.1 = 6.117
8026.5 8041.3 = 5.516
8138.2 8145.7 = 5.372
